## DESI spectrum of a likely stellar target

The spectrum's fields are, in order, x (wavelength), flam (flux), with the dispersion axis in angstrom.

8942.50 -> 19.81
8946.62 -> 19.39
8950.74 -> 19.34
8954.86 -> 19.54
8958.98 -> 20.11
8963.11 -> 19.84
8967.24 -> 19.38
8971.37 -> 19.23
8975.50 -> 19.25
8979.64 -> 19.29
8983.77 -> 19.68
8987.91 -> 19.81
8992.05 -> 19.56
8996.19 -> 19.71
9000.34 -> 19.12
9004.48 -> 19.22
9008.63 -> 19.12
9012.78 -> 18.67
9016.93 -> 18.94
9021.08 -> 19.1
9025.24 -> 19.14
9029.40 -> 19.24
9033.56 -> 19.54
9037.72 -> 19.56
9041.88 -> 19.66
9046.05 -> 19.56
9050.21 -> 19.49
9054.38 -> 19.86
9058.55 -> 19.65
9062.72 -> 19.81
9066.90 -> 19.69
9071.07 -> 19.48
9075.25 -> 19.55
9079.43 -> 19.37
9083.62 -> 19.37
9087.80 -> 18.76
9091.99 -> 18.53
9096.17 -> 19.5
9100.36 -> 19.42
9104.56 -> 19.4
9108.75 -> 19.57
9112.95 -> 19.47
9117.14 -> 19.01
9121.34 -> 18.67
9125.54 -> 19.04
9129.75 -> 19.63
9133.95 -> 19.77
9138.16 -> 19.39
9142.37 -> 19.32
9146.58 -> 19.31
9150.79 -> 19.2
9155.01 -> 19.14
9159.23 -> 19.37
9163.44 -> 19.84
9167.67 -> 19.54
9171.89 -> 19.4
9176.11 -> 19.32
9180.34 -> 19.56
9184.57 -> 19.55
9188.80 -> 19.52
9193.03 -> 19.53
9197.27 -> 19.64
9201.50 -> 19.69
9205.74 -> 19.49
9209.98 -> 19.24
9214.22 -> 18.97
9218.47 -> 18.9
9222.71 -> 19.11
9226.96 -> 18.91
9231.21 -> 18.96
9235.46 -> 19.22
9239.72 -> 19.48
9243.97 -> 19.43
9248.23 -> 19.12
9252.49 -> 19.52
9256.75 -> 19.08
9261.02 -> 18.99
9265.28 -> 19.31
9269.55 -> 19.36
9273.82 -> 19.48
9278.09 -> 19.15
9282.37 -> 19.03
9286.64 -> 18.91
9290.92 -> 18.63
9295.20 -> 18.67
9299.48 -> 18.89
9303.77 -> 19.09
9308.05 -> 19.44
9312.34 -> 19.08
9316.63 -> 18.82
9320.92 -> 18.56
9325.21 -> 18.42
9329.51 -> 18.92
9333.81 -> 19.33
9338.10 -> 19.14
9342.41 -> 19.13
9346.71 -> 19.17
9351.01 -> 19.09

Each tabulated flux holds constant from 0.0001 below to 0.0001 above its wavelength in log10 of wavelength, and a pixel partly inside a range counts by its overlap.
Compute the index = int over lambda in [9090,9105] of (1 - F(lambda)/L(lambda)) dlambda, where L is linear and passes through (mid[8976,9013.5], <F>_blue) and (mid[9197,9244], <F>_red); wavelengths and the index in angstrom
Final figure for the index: 0.09 angstrom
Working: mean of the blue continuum 19.4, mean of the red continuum 19.2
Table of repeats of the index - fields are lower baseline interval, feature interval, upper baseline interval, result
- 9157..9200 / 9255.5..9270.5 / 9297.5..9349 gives 0.03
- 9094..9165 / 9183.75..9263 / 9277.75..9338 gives -0.62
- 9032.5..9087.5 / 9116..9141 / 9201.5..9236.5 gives 0.14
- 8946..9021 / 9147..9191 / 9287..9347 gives -0.68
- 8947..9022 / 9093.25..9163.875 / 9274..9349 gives -0.46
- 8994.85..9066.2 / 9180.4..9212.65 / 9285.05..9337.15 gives -0.71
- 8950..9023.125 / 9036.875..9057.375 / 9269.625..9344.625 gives -0.34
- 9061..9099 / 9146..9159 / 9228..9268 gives 0.04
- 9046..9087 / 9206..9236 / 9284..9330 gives 0.07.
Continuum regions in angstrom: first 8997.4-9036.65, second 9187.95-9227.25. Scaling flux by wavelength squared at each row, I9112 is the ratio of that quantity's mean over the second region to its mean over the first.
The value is 1.05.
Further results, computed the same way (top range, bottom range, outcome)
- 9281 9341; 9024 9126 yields 1.03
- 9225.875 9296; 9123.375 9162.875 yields 1.01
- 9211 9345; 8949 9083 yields 1.04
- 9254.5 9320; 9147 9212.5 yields 1.00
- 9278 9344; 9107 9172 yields 1.02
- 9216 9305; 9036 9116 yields 1.02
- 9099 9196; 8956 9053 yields 1.03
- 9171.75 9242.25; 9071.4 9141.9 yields 1.02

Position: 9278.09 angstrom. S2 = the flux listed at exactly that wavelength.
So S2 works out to 19.15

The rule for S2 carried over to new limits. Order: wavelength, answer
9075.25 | 19.55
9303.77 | 19.09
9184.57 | 19.55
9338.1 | 19.14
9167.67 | 19.54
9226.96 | 18.91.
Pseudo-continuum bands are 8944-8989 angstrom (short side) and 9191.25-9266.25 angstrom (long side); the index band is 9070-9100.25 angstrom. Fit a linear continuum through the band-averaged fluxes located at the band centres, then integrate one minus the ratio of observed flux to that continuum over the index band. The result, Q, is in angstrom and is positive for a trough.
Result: 0.3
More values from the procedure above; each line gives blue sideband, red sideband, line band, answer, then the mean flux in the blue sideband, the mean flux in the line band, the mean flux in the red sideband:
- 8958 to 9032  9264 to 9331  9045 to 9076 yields -0.61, 19.3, 19.6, 19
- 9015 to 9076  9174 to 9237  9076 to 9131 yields 0.59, 19.5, 19.2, 19.3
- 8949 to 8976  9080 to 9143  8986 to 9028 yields 0.49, 19.5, 19.2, 19.3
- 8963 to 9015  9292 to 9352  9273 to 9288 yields -0.08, 19.4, 19.1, 19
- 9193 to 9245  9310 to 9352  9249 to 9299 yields 0.06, 19.3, 19.1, 19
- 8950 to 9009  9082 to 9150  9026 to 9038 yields 0.01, 19.5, 19.4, 19.3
